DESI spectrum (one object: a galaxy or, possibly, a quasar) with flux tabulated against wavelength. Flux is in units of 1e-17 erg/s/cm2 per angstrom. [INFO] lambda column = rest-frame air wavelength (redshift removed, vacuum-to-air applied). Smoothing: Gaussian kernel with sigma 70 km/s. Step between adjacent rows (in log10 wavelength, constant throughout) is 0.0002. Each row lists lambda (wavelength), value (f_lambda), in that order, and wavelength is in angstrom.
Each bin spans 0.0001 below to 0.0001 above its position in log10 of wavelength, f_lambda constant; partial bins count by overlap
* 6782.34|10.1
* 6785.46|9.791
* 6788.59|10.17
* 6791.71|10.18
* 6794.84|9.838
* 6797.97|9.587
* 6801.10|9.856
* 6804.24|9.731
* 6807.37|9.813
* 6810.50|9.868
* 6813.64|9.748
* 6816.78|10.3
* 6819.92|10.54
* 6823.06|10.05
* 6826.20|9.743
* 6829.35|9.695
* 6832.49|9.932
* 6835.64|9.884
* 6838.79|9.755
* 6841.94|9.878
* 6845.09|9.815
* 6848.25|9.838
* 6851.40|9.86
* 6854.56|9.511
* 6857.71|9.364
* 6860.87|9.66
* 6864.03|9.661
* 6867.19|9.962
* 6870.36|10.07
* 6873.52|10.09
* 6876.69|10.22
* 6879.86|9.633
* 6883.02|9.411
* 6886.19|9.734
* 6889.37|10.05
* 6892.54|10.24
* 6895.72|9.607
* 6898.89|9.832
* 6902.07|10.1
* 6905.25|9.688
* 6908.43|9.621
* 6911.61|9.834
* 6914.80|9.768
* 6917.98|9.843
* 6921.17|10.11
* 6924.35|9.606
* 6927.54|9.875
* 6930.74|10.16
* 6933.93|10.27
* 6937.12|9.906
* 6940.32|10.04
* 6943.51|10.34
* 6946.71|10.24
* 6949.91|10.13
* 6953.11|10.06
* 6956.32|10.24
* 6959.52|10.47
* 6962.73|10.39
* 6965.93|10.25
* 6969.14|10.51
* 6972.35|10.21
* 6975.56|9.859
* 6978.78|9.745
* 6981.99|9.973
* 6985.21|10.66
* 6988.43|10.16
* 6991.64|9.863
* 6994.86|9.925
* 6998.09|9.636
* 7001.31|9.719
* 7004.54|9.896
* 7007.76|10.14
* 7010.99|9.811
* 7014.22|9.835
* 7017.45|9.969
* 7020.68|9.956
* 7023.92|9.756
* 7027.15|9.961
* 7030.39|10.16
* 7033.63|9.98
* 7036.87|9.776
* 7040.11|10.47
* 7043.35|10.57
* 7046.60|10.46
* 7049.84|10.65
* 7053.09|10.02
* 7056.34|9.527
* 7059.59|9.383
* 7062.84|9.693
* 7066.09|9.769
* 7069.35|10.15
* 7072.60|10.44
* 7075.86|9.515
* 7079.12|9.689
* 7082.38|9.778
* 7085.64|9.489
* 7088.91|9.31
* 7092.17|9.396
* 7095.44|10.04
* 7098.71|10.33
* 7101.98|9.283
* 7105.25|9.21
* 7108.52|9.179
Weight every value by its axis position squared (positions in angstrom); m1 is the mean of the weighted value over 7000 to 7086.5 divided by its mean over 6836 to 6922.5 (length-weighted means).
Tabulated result 1.06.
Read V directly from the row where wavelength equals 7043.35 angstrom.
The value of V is 10.57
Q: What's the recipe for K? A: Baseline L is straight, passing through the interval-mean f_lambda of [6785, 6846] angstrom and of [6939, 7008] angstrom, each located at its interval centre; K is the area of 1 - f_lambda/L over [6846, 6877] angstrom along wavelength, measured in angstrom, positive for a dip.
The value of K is 0.5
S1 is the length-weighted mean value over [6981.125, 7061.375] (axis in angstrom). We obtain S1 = 10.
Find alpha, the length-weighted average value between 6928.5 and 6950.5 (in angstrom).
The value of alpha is 10.1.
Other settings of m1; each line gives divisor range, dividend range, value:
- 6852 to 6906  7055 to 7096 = 1.05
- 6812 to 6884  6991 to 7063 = 1.07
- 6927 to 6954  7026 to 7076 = 1.02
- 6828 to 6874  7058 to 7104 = 1.06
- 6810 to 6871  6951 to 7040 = 1.07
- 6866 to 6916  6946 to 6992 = 1.06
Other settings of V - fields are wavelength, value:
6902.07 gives 10.1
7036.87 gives 9.776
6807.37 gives 9.813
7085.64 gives 9.489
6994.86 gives 9.925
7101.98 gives 9.283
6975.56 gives 9.859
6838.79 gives 9.755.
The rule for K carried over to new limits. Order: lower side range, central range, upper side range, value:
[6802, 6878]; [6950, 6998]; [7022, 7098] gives -1.20 angstrom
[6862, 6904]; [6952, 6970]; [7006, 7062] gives -0.66 angstrom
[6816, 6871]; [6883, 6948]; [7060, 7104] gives -0.73 angstrom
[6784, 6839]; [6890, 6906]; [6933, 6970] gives 0.32 angstrom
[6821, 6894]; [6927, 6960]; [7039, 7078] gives -0.77 angstrom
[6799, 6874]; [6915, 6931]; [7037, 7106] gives -0.04 angstrom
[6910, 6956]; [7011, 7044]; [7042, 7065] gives 0.04 angstrom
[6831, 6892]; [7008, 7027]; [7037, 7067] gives 0.22 angstrom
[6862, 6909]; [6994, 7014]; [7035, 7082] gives 0.22 angstrom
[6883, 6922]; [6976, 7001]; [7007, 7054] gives 0.11 angstrom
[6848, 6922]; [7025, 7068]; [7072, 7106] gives -1.46 angstrom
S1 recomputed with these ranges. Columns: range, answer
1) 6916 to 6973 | 10.1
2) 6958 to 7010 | 10.1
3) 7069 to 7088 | 9.8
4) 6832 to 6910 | 9.81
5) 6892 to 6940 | 9.89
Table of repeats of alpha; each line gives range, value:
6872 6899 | 9.87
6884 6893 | 9.93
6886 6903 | 9.93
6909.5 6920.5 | 9.83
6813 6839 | 9.98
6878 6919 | 9.8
